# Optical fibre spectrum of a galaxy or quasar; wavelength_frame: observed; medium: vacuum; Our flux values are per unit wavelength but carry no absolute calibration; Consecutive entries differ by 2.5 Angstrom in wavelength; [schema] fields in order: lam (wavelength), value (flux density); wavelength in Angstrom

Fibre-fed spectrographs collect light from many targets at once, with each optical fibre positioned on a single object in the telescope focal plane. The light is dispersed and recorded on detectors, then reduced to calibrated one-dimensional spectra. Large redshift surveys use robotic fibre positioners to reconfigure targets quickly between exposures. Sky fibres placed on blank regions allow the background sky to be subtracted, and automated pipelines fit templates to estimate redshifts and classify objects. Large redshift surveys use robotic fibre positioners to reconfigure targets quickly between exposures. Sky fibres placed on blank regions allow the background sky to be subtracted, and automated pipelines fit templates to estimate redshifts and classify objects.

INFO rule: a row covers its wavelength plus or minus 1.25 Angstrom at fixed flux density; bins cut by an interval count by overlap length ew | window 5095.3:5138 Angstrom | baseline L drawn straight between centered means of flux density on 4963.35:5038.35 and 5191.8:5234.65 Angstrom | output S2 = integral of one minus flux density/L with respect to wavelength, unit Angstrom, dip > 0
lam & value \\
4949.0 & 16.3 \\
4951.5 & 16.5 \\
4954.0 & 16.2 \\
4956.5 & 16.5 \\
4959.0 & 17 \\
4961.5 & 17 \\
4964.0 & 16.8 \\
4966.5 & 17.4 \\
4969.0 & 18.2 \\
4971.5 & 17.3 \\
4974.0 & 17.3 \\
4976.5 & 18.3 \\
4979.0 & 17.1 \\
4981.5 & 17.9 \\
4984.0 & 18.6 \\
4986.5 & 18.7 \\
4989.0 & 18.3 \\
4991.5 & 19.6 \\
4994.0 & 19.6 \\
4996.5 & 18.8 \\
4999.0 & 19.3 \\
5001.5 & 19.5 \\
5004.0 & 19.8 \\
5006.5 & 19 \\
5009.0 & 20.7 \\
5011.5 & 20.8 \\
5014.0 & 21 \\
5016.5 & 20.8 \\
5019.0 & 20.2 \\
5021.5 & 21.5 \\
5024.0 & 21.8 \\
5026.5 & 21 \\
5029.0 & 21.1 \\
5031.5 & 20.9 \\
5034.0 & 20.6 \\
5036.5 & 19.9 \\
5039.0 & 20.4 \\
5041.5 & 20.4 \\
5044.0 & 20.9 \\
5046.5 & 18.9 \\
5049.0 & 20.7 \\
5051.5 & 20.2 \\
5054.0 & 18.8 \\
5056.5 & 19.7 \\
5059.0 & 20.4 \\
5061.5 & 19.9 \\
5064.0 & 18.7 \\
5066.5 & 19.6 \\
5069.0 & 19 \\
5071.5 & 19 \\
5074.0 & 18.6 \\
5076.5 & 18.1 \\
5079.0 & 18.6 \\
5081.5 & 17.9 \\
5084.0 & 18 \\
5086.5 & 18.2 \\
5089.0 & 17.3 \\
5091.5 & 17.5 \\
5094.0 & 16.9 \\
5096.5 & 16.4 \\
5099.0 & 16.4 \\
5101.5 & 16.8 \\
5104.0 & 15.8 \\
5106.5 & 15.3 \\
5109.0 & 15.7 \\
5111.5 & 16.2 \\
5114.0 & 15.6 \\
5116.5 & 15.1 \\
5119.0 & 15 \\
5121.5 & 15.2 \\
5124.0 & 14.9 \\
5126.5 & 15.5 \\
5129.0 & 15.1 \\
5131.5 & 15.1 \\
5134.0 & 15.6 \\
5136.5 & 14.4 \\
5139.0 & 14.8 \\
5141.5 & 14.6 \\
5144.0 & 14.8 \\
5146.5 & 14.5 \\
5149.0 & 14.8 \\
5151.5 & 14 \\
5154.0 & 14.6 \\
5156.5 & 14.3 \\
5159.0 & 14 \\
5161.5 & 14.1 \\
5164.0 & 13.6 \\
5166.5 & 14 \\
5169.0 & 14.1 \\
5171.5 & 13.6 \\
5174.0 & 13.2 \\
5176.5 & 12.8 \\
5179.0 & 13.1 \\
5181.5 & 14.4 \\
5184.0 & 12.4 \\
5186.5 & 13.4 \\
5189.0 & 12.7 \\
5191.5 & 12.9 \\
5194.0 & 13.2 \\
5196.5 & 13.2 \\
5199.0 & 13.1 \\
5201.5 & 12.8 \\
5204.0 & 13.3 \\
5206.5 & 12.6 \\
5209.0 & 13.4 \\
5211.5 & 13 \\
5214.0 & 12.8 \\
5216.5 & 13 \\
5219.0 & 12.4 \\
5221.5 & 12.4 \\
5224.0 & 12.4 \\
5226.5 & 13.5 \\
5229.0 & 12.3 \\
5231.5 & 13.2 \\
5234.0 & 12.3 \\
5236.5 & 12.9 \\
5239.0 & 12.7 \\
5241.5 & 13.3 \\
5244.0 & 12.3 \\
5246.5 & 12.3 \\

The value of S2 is 0.9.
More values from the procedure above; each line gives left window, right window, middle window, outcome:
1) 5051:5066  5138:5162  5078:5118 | 1.6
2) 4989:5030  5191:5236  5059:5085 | -1.2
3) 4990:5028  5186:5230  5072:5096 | -0.6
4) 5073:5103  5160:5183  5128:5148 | 0.5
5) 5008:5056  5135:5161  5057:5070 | -0.4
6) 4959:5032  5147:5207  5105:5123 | 0.1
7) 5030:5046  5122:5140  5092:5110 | 0.6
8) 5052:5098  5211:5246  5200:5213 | 0.5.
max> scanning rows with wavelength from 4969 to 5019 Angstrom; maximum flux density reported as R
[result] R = 21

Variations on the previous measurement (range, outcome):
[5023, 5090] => 21.8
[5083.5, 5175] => 18.2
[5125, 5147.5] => 15.6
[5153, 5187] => 14.6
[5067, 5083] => 19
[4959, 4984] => 18.6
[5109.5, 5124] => 16.2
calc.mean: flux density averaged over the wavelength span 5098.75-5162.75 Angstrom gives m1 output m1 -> 15.1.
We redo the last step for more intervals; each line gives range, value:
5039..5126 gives 17.8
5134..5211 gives 13.7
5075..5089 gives 18.1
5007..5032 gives 20.9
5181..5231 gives 12.9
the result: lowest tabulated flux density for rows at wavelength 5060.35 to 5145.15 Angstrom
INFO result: 14.4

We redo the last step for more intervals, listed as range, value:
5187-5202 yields 12.7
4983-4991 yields 18.3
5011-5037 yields 19.9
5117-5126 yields 14.9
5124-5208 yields 12.4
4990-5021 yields 18.8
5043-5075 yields 18.6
